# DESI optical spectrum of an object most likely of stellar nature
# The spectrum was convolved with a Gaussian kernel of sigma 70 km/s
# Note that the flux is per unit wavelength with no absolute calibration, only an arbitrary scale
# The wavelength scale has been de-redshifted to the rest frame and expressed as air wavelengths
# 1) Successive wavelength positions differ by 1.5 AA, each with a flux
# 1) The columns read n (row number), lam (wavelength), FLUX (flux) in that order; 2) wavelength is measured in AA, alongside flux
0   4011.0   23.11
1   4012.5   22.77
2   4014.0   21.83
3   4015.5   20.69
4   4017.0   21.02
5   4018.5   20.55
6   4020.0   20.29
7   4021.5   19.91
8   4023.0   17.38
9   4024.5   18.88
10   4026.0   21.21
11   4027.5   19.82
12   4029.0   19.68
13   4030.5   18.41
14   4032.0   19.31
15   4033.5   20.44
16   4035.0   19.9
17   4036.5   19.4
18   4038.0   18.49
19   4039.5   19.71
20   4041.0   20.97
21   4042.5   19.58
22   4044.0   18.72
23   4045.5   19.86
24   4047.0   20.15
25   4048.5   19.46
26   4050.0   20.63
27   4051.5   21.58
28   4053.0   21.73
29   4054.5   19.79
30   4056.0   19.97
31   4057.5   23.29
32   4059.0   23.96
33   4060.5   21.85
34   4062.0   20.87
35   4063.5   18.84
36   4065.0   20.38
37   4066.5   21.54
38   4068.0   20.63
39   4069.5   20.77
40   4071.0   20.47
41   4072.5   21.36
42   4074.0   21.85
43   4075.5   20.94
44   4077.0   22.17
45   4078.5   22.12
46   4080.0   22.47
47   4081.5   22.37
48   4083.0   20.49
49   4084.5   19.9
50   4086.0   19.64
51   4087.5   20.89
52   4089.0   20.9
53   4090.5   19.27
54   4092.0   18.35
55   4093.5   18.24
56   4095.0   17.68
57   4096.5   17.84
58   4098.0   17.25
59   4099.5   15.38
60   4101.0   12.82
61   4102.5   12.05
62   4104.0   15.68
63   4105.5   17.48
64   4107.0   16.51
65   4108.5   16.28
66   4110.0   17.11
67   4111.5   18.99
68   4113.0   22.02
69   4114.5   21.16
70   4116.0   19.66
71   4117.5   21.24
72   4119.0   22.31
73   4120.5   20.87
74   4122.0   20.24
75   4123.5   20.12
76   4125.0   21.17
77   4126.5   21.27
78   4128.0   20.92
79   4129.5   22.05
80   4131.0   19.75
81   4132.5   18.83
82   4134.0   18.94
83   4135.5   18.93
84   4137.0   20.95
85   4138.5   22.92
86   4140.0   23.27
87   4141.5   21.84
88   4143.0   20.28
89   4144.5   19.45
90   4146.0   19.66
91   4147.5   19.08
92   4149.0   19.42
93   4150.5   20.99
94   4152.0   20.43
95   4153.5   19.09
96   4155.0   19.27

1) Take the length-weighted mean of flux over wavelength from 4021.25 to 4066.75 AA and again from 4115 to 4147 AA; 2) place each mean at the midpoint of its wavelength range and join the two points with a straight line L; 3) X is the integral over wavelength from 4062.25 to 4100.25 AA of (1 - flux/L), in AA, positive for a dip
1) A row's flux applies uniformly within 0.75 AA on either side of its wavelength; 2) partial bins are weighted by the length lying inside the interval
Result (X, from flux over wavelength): 0.58 AA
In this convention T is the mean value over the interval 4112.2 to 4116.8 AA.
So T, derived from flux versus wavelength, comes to 20.9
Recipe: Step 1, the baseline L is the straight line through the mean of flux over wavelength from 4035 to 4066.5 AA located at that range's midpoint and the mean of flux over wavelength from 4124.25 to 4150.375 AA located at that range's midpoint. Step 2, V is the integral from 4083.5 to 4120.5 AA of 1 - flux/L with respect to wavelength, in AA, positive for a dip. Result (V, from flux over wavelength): 3.9 AA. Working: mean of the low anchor 20.5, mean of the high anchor 20.5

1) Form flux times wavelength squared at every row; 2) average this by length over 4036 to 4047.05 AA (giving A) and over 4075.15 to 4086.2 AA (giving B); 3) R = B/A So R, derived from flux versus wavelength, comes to 1.11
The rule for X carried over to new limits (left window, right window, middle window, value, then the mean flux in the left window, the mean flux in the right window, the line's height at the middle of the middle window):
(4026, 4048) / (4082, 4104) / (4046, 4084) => -4.89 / 19.7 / 17.9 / 18.8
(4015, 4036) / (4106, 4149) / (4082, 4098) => 0.61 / 19.8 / 20.2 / 20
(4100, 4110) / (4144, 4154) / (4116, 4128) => -2.77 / 15.3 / 19.8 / 17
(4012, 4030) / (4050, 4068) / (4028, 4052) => 1.15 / 20.3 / 21.2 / 20.7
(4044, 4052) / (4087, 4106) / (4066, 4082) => -2.56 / 20.1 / 17.2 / 18.5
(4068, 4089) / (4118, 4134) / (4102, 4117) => 2.15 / 21.2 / 20.7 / 20.8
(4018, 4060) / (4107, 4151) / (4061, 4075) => -0.42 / 20.1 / 20.3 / 20.2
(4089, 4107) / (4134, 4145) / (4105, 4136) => -1.31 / 16.7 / 21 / 19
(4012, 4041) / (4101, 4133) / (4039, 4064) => -1.16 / 20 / 19.2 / 19.8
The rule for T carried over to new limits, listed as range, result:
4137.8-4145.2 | 21.6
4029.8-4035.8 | 19.5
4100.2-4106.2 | 14.5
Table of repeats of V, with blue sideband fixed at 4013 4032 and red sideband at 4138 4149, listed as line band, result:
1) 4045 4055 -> -0.16 AA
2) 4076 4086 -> -0.52 AA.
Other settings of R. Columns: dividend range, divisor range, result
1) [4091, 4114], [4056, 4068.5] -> 0.81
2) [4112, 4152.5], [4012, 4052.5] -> 1.08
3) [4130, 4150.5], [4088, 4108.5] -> 1.23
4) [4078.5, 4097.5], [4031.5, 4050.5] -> 1.03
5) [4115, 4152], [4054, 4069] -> 1.01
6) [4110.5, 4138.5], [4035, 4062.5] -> 1.04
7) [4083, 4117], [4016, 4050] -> 0.95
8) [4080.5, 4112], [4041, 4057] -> 0.90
